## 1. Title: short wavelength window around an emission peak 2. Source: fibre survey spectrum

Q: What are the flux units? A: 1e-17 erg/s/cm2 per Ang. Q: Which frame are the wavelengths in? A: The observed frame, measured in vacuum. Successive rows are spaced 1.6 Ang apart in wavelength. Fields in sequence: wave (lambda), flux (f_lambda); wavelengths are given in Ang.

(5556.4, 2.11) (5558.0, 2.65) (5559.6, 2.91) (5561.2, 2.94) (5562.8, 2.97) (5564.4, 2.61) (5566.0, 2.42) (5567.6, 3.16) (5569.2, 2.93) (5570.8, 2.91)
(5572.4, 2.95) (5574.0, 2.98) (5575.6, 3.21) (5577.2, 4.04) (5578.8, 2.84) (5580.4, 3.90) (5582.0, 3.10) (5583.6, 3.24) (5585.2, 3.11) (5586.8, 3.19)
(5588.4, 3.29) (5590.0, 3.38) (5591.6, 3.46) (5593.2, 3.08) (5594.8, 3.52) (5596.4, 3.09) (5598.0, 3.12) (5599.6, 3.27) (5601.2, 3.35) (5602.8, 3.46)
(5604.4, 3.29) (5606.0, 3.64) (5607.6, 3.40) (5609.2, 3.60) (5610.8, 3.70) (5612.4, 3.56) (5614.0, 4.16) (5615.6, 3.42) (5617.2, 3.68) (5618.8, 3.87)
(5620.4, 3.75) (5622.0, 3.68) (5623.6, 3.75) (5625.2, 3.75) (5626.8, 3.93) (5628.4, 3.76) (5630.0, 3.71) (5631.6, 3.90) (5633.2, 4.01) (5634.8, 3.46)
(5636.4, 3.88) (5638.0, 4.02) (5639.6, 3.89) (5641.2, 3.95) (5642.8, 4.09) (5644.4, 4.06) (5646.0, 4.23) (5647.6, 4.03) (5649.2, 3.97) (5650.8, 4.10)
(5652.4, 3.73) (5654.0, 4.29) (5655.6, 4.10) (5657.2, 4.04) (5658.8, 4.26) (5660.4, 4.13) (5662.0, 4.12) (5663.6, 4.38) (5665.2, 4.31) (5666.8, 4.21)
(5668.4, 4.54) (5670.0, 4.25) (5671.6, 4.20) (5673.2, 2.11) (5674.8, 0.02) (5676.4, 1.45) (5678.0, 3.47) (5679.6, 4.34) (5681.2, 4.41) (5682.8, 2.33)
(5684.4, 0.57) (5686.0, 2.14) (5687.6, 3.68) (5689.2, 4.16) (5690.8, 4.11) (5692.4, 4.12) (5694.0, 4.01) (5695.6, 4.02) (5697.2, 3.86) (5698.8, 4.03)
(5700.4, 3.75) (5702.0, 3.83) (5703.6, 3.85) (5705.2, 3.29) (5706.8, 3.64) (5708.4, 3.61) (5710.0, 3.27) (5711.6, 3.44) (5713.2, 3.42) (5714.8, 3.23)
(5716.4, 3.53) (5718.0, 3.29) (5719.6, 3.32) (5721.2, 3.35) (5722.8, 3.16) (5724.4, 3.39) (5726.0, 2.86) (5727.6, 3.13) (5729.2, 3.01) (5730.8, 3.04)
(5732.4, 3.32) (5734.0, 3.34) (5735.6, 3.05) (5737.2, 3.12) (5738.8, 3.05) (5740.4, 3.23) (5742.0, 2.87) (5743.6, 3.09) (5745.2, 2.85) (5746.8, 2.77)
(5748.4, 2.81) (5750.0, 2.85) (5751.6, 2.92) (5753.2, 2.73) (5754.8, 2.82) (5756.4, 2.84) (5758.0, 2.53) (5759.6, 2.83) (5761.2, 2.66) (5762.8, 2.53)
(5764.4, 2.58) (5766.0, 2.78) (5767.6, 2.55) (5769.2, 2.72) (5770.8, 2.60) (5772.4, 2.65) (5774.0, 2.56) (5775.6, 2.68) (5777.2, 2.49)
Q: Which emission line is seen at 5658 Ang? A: C IV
